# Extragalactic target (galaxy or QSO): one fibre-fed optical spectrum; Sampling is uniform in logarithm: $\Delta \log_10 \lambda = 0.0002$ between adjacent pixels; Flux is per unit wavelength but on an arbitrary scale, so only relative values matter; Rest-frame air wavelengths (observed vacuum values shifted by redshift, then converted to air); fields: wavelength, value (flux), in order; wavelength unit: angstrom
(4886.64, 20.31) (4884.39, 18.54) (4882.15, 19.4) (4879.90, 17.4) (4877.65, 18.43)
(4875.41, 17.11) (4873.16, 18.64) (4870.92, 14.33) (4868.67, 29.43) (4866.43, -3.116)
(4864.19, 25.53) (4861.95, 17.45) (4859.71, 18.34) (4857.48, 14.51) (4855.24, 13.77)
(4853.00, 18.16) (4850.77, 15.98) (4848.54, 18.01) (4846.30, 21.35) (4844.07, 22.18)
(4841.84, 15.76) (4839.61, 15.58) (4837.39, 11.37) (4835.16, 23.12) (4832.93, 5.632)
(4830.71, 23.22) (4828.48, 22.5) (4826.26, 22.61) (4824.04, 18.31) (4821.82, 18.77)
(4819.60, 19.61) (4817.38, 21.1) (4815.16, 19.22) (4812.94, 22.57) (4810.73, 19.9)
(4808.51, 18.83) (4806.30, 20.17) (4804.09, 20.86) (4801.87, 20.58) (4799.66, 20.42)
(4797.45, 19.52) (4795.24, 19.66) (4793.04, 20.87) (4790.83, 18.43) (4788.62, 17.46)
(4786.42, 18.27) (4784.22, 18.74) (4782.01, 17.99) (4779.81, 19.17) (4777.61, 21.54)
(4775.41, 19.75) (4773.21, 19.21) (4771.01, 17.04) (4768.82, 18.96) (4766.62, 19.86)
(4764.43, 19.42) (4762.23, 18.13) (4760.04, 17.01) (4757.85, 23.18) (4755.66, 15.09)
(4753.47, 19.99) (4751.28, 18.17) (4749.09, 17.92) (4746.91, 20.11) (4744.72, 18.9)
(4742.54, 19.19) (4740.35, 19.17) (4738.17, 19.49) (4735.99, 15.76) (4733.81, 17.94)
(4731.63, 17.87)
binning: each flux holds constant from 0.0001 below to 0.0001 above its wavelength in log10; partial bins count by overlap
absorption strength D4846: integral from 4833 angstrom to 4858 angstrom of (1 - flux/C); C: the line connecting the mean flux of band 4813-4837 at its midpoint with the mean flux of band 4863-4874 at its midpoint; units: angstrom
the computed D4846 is 1.83 angstrom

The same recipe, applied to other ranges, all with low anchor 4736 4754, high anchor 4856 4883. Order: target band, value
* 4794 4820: -3.1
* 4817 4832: -2.4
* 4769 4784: -0.5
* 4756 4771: -0.3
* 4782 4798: -0.5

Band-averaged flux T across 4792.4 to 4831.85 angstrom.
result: 20.5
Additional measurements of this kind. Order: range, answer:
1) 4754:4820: 19.4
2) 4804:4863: 18.4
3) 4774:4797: 19.2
